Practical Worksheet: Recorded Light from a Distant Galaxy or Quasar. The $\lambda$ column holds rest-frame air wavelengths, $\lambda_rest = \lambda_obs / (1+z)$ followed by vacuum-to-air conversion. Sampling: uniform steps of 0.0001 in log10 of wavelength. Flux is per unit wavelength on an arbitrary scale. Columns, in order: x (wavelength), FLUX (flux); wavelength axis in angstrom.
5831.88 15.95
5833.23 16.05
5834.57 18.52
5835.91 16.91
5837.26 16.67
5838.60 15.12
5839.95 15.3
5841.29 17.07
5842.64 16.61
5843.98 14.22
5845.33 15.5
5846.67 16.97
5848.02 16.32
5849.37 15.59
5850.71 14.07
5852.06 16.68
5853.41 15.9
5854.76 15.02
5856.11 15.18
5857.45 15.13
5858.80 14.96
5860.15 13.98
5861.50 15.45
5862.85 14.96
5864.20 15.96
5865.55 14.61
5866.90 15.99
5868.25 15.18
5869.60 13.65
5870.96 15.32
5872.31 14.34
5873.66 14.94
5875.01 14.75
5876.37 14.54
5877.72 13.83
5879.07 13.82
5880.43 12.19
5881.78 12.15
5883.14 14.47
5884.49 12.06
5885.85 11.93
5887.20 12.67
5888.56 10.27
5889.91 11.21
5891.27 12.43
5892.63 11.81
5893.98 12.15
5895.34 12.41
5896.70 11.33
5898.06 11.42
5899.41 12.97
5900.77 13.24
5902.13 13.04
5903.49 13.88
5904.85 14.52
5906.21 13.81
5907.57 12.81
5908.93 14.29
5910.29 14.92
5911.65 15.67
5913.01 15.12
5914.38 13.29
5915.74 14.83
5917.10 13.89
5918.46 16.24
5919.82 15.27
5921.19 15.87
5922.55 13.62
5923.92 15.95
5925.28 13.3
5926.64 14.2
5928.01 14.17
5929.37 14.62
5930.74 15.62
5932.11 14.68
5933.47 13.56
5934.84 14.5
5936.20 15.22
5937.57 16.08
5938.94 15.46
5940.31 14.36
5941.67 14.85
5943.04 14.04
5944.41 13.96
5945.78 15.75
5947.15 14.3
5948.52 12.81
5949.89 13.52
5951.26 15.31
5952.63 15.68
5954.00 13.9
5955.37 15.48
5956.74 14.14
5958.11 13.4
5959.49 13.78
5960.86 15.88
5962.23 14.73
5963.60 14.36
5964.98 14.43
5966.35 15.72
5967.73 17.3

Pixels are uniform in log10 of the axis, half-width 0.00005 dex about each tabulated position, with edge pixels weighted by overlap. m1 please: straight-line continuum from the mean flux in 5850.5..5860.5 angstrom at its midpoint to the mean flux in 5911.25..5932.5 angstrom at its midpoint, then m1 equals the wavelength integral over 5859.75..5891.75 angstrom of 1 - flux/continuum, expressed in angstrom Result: 2.7 angstrom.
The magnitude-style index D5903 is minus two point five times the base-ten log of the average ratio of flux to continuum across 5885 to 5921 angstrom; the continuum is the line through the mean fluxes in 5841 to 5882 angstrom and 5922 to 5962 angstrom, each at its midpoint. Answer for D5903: 0.11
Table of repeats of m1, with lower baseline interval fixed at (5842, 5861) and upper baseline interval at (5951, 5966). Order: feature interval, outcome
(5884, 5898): 3.09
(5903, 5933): 0.76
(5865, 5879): 0.56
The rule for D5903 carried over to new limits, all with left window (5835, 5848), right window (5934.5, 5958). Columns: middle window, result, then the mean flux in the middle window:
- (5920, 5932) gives 0.02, 14.7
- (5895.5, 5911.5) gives 0.14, 13.3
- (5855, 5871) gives 0.06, 15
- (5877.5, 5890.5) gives 0.24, 12.4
